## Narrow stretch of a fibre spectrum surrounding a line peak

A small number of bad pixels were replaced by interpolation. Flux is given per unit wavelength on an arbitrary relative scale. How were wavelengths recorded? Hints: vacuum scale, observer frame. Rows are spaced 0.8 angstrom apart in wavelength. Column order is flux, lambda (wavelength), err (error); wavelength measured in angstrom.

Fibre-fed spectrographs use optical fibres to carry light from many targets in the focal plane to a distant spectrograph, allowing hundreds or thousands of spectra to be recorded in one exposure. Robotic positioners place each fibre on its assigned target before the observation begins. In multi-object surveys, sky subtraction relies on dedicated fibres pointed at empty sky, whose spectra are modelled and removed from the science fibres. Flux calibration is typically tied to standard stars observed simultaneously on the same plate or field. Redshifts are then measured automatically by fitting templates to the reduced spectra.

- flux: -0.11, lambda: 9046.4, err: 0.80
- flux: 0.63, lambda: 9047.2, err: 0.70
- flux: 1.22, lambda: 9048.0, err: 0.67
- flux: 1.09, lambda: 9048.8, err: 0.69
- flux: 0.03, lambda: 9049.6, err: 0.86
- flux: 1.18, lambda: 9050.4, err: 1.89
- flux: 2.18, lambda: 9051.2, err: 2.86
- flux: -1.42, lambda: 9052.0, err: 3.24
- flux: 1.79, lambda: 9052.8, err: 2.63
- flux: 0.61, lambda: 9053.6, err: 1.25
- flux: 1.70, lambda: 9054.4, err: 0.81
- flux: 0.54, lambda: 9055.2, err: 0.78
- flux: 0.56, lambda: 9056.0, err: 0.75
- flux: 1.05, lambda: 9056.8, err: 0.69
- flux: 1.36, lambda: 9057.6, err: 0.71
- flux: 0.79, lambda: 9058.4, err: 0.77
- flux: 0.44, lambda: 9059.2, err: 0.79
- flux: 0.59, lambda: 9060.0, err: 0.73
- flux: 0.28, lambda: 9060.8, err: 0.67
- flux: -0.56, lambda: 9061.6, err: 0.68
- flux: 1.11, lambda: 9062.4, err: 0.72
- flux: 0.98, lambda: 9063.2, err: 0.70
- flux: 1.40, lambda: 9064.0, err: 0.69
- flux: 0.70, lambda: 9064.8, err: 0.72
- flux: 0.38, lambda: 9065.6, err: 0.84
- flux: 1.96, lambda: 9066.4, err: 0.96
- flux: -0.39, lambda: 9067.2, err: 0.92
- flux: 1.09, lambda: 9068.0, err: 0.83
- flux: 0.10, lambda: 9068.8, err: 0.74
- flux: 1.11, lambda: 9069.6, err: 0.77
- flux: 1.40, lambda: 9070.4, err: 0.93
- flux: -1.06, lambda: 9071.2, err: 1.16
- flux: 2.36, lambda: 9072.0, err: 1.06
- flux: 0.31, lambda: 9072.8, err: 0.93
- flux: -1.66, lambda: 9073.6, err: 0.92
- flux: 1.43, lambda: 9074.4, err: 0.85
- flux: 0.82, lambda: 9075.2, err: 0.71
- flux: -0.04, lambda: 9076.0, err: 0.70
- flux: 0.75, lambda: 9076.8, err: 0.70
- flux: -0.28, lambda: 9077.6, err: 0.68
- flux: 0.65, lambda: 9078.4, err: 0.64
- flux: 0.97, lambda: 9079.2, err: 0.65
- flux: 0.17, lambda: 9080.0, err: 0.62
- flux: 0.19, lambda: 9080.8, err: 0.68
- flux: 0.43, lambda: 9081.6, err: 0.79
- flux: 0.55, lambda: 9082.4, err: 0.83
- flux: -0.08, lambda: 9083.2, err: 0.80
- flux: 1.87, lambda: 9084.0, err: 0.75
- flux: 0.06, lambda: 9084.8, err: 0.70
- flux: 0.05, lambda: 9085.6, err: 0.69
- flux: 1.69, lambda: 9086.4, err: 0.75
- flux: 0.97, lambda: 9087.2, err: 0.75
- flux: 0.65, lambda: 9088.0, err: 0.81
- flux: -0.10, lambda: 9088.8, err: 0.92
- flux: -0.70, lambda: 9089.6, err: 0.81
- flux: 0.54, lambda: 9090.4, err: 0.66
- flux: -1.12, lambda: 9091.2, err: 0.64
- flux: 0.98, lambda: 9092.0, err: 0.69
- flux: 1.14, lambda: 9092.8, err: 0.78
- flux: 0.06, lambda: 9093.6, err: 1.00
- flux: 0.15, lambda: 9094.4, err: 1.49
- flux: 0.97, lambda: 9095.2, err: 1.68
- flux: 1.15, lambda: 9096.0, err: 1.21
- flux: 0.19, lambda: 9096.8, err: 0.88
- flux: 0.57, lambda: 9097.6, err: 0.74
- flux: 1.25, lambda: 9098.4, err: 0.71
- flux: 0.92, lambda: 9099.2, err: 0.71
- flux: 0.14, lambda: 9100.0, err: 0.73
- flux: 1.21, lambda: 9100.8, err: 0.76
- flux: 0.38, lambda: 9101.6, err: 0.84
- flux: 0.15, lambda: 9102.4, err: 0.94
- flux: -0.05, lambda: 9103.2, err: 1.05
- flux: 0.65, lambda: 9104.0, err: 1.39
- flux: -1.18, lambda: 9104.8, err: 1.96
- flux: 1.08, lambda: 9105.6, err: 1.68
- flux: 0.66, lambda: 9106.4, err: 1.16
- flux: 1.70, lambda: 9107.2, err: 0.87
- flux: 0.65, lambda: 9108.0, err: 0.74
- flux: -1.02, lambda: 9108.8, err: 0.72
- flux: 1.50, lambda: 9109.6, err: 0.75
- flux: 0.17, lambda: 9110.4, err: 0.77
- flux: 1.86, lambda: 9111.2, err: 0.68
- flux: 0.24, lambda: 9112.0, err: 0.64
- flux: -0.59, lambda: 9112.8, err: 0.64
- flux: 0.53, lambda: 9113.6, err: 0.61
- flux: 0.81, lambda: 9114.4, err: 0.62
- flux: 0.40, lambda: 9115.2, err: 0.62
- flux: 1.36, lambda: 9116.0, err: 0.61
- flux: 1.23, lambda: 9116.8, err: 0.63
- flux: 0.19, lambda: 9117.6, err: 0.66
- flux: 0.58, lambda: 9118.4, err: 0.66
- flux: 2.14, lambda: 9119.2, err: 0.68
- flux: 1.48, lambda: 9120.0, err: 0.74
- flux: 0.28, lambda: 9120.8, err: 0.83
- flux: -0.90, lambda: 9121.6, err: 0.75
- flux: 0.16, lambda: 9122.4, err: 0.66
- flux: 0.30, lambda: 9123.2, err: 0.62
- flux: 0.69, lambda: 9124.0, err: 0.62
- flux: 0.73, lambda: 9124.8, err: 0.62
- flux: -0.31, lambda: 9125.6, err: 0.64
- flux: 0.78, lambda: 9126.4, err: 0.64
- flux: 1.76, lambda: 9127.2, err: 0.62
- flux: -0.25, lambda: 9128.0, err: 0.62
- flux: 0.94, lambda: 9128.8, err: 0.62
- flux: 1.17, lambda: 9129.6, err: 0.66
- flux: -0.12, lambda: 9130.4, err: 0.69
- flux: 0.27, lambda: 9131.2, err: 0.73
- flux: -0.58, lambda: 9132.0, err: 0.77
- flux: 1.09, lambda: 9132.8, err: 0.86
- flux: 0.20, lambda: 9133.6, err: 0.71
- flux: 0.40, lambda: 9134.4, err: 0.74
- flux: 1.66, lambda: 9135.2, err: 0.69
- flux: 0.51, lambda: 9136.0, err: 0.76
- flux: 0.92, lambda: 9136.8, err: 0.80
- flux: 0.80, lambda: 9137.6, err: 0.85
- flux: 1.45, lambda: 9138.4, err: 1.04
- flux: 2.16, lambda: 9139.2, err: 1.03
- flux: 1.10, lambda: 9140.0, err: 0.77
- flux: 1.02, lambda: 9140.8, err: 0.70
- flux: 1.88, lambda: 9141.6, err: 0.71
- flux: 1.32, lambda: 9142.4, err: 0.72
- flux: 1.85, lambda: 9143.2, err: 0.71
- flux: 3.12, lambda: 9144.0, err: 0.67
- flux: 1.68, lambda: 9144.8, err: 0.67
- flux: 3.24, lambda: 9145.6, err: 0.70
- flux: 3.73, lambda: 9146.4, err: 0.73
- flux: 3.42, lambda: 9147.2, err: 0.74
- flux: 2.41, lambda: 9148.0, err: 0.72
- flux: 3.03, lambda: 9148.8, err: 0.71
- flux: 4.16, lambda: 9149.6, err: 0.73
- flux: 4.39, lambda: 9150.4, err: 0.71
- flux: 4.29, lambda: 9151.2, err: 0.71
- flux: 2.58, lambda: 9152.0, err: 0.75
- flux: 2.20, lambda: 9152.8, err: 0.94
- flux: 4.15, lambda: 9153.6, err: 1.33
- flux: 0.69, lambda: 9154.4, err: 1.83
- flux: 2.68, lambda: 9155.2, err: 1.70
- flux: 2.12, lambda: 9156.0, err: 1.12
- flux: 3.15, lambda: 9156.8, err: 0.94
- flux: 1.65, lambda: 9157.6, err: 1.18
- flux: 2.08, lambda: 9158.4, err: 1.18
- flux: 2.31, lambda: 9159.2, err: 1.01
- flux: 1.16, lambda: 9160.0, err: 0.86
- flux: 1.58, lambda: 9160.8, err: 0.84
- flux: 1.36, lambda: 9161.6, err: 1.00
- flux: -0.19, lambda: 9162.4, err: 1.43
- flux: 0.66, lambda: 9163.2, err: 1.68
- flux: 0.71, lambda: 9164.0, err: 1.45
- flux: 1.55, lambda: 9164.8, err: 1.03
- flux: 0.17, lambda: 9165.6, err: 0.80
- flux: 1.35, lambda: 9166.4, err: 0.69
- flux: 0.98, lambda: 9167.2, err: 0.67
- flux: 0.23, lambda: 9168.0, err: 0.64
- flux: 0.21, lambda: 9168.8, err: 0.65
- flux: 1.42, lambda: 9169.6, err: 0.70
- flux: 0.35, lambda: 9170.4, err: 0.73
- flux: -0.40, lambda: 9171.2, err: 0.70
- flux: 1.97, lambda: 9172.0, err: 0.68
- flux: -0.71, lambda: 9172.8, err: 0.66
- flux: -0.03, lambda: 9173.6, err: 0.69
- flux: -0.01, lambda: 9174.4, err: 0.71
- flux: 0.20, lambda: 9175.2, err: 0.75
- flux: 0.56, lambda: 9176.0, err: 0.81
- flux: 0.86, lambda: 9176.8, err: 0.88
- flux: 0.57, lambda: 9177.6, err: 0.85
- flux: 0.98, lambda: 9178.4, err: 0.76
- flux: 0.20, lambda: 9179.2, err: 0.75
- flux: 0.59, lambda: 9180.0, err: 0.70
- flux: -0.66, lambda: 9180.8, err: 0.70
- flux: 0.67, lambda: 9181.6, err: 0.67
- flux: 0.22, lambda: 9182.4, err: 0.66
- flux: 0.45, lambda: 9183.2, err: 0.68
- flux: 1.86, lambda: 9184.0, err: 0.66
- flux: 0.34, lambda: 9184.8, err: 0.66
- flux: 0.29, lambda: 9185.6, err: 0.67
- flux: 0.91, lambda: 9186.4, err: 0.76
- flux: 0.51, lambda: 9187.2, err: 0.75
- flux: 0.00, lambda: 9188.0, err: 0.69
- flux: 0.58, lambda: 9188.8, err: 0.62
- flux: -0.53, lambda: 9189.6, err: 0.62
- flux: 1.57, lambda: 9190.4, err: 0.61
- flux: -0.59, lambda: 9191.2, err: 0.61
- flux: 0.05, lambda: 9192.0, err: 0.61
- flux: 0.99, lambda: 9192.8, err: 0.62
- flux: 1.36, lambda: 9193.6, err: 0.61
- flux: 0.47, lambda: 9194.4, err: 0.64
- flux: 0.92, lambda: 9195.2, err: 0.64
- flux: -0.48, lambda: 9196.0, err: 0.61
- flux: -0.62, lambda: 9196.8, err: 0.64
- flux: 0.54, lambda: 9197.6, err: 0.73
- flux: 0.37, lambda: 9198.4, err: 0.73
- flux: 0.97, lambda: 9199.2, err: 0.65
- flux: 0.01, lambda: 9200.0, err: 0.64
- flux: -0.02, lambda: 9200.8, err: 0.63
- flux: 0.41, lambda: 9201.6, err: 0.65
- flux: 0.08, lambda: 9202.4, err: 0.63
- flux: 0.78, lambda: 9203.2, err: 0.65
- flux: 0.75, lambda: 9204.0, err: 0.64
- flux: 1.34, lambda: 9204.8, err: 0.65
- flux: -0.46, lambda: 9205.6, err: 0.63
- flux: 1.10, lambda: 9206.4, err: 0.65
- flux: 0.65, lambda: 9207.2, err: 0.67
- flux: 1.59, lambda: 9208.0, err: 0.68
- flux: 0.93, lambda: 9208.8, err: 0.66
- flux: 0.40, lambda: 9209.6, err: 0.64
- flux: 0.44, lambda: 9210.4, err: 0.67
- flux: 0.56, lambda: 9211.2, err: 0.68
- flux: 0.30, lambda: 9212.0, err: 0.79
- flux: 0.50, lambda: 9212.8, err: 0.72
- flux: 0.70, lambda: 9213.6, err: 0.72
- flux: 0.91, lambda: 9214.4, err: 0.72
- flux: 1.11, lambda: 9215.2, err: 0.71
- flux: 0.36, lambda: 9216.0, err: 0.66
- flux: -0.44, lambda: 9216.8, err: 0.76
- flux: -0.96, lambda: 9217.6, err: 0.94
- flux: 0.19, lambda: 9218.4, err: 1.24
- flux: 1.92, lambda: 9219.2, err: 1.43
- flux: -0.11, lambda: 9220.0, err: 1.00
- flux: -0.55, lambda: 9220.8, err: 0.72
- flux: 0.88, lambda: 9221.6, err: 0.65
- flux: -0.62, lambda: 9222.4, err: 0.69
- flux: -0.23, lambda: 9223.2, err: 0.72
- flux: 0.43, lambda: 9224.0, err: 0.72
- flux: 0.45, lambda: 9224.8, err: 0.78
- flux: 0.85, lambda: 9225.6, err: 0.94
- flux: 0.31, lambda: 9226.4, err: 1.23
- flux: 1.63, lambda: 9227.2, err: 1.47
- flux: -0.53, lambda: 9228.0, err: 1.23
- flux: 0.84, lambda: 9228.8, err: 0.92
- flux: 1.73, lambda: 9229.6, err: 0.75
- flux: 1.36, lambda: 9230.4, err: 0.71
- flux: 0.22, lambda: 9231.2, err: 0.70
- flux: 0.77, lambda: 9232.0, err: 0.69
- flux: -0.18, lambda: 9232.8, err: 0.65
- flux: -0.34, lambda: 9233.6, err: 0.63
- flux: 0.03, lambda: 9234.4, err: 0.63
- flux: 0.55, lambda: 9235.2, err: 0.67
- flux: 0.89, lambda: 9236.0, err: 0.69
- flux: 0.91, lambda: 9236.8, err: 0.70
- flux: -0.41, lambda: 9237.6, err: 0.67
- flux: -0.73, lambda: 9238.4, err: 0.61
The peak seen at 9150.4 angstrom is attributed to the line [O II]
